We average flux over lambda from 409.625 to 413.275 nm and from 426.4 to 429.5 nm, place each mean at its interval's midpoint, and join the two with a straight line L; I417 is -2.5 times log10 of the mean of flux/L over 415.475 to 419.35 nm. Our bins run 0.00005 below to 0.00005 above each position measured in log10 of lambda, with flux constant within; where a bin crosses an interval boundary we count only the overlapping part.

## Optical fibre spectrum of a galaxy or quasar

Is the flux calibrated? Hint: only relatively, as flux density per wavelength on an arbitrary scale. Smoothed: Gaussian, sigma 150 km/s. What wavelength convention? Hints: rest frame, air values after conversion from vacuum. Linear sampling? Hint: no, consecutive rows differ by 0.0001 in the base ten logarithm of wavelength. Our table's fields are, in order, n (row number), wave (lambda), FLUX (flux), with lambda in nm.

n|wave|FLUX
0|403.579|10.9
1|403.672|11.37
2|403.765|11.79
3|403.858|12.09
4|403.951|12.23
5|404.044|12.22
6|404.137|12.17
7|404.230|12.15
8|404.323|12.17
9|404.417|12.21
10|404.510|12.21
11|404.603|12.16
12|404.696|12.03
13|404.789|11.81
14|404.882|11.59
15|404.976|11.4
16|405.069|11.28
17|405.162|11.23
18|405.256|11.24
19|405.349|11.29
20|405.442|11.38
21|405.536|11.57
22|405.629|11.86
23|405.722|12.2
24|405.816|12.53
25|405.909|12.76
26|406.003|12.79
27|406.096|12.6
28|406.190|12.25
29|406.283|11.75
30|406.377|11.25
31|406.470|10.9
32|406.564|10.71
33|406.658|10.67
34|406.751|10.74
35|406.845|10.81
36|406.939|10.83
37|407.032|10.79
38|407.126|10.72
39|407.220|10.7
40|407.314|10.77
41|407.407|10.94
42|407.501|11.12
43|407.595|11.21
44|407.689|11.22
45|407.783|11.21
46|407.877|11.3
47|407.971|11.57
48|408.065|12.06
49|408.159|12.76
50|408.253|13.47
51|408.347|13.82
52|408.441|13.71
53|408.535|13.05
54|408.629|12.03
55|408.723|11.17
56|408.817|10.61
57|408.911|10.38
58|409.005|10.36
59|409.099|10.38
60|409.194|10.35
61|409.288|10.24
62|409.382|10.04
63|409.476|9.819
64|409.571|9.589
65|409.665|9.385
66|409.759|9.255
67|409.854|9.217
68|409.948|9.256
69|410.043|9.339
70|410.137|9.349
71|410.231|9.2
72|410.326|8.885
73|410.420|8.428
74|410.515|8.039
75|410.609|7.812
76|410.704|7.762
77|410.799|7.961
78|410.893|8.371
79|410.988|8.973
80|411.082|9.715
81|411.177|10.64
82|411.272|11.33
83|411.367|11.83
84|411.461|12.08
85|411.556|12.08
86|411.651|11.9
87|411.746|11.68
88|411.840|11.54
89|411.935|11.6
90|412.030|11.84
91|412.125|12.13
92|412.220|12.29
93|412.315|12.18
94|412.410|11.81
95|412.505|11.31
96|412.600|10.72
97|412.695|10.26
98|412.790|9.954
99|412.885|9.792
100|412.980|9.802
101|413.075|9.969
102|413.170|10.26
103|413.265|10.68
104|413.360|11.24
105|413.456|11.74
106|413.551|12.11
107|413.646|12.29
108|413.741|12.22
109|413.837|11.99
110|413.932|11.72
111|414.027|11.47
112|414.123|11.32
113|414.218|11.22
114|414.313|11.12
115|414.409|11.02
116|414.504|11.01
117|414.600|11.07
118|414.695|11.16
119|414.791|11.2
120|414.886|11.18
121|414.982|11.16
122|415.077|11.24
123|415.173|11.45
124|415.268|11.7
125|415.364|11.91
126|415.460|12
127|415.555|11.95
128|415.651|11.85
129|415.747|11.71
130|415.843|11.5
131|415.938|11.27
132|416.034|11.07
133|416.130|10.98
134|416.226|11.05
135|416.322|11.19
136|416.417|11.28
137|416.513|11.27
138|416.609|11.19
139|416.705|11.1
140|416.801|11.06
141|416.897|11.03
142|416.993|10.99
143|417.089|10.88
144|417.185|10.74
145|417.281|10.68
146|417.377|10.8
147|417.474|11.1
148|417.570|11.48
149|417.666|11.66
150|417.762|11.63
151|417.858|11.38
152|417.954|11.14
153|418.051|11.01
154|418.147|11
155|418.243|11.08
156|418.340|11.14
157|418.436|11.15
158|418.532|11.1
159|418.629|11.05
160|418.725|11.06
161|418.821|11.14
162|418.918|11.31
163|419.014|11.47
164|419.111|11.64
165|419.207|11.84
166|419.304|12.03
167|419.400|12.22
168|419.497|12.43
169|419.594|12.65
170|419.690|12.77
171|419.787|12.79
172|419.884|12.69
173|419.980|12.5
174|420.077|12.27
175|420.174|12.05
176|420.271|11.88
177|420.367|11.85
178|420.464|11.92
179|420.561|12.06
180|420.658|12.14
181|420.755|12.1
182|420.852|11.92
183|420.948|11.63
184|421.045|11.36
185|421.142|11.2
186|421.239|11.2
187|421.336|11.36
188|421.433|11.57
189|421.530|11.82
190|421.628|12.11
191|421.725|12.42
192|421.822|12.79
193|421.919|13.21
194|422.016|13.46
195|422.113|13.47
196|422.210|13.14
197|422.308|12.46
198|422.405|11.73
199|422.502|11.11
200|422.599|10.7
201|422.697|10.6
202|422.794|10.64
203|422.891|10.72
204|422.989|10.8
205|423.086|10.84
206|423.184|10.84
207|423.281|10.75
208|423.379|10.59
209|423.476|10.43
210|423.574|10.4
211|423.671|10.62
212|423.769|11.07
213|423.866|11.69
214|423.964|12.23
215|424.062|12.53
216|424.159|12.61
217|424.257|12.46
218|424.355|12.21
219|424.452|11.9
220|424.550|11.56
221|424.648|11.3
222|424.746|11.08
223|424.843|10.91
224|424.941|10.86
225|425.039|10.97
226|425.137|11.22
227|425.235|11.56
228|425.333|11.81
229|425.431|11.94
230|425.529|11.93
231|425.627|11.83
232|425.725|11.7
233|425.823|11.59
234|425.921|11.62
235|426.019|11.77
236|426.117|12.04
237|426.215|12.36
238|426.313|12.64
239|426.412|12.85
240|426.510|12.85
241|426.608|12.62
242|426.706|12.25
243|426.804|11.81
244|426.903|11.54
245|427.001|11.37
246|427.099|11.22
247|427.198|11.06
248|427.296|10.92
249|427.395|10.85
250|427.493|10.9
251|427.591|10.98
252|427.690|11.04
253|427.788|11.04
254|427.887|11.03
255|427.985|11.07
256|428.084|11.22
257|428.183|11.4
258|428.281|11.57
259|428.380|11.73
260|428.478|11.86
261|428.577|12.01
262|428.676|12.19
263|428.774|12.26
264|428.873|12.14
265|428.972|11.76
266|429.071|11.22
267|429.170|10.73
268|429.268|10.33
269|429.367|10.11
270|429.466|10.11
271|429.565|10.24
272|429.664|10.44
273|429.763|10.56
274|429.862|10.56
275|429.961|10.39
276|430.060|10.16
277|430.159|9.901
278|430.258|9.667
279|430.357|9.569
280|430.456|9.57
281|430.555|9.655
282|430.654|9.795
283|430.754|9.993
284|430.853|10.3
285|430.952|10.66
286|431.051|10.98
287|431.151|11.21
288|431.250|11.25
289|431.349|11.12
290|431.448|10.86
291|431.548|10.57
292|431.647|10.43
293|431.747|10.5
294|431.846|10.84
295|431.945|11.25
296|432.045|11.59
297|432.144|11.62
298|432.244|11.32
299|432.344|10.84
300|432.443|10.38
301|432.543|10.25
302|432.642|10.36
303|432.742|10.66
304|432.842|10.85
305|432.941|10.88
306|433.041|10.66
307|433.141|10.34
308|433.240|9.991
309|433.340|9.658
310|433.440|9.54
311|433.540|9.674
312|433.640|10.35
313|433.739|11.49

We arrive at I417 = -0.06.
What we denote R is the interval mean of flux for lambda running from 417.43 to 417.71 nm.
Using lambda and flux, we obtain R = 11.4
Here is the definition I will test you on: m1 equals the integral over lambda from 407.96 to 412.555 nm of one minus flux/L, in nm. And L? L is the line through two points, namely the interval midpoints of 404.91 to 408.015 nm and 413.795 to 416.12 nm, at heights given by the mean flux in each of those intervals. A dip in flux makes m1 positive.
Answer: 0.30 nm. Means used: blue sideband 11.4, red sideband 11.4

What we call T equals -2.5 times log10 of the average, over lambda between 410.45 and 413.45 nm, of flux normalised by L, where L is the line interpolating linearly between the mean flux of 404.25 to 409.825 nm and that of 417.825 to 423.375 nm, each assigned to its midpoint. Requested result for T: 0.09 mag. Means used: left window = 11.4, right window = 11.7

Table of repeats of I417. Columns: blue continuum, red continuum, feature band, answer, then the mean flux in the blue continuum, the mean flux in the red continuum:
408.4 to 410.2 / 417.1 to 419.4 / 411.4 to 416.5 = -0.05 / 10.4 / 11.3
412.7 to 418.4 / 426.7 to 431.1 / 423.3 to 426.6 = -0.07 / 11.2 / 10.9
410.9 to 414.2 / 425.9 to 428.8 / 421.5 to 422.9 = -0.05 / 11.2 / 11.7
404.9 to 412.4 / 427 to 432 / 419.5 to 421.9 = -0.11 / 10.9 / 10.8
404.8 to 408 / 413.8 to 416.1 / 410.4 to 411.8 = 0.15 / 11.4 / 11.4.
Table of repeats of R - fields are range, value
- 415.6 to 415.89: 11.7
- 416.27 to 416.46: 11.3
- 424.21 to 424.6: 12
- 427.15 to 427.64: 11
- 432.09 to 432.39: 11.3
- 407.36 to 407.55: 11.1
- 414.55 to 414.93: 11.2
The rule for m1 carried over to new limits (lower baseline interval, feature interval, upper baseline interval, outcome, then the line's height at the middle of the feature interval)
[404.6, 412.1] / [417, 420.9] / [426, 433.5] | -0.25 nm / 10.9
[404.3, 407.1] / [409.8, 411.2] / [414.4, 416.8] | 0.32 nm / 11.5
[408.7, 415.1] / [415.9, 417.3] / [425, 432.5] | -0.04 nm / 10.7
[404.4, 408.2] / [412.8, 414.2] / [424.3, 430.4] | 0.04 nm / 11.5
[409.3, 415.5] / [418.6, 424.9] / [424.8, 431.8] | -0.46 nm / 10.9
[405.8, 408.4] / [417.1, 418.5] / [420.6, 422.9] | 0.08 nm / 11.8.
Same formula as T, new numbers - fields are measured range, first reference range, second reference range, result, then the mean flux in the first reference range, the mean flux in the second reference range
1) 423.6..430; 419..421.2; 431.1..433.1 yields -0.01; 12.1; 10.9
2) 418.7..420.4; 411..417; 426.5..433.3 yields -0.08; 11.3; 10.9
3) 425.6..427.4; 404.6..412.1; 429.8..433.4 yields -0.12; 10.9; 10.5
